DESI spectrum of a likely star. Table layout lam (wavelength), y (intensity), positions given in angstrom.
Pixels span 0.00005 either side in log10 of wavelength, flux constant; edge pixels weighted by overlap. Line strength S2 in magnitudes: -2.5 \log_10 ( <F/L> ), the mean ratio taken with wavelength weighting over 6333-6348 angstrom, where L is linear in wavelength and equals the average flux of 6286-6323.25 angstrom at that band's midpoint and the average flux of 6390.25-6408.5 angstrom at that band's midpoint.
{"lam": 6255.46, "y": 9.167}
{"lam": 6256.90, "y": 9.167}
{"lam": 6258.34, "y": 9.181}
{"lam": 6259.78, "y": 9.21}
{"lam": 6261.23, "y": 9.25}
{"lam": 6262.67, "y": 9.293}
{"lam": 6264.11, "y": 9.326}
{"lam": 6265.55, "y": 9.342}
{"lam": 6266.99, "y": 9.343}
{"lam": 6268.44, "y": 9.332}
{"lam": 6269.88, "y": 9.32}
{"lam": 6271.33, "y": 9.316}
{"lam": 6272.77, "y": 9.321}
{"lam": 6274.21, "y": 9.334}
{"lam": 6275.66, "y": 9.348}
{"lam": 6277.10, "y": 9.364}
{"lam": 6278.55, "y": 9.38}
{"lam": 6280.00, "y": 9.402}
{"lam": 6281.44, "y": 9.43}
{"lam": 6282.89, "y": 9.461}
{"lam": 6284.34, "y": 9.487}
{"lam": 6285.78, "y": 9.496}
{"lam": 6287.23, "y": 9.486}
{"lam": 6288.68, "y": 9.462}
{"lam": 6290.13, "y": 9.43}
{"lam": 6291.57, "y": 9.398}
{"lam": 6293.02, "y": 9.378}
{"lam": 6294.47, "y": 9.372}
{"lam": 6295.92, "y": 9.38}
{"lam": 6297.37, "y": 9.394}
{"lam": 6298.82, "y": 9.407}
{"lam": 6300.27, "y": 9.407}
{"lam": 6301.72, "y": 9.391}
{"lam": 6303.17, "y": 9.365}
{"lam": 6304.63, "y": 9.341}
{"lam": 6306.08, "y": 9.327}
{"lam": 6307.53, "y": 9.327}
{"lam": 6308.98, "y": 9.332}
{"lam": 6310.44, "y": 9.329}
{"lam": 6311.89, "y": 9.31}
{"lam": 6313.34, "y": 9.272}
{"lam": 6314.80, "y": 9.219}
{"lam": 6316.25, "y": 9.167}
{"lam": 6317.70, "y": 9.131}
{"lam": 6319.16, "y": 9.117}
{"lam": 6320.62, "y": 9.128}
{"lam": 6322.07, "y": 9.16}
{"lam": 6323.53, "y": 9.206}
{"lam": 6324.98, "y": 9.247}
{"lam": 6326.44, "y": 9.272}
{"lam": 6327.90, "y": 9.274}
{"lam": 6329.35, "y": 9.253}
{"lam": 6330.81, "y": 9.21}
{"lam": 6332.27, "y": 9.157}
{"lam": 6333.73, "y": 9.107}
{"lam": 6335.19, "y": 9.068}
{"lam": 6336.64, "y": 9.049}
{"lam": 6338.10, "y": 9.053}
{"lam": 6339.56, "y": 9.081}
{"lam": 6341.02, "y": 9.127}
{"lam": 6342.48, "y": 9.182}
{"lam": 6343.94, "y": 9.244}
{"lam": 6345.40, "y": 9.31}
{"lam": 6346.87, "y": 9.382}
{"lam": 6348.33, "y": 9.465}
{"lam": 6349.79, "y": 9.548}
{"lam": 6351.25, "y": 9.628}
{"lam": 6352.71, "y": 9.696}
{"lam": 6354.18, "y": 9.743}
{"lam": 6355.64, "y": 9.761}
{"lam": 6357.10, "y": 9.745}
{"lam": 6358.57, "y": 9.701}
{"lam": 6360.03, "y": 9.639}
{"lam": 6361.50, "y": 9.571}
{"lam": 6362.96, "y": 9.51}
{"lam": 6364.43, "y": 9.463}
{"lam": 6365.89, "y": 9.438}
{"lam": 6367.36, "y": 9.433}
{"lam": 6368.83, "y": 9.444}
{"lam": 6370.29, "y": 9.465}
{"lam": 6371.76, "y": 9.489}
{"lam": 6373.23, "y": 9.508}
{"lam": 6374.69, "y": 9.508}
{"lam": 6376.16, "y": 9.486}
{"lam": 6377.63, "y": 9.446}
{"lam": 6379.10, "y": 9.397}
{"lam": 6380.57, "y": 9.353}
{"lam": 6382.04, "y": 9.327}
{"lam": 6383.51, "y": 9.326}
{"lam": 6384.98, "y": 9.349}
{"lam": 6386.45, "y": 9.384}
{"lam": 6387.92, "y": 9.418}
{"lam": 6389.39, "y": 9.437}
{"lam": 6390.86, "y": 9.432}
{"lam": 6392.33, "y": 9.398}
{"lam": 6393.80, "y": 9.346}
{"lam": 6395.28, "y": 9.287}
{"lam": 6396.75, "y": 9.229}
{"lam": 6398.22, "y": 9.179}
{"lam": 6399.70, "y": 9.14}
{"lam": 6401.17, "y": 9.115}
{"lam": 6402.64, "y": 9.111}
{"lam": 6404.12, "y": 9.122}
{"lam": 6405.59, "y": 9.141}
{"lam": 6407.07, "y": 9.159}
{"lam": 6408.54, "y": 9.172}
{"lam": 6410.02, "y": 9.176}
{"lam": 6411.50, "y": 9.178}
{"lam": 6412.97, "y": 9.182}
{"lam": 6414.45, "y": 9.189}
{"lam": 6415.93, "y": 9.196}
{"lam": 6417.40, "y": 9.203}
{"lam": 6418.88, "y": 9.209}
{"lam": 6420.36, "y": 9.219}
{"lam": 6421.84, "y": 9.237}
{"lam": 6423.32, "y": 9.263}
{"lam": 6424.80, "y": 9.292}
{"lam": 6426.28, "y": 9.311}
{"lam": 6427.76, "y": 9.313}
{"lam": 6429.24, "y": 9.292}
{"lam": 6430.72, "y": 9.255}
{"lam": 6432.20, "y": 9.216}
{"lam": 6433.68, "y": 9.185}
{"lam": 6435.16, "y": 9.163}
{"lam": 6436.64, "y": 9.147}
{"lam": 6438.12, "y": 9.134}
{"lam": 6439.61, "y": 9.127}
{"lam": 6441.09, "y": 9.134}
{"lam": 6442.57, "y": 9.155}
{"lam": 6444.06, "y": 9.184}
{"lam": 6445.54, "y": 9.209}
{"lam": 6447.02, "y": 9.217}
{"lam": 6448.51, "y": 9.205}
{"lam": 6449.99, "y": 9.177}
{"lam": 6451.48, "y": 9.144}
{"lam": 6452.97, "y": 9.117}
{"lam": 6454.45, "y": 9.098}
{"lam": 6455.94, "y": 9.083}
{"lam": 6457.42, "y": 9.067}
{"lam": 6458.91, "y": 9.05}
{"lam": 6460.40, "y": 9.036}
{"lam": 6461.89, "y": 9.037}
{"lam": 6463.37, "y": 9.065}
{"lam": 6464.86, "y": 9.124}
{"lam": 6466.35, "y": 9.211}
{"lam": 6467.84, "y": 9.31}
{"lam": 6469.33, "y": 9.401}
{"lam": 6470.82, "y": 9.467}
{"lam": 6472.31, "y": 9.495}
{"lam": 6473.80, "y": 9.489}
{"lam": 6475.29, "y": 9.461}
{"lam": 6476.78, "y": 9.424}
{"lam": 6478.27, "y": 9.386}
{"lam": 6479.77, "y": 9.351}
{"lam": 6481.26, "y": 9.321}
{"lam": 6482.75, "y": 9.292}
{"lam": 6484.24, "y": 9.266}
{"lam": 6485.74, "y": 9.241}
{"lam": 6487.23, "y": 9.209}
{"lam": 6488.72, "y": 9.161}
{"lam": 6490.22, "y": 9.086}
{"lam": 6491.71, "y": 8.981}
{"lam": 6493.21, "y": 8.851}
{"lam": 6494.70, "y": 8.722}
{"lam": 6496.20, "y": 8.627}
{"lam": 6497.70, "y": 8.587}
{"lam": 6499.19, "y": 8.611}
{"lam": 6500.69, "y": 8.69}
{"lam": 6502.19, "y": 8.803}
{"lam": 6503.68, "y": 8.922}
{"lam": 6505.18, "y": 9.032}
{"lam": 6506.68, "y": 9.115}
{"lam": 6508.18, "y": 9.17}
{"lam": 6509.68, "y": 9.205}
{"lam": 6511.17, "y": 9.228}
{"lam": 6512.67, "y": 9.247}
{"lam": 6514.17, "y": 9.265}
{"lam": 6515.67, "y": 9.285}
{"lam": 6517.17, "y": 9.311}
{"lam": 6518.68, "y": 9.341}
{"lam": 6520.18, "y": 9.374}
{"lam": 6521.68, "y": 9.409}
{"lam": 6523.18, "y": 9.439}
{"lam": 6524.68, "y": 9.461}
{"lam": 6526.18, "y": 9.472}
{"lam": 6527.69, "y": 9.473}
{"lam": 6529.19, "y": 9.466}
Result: 0.01 mag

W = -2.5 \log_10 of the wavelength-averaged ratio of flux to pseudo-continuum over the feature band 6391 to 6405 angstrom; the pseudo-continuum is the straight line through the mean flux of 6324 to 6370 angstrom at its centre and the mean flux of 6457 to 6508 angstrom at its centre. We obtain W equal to 0.01 mag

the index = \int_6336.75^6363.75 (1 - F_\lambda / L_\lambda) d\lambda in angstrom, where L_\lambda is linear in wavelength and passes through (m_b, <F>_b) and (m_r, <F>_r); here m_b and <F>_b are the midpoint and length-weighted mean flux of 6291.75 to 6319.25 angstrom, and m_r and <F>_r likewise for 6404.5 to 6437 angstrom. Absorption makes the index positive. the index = -0.5 angstrom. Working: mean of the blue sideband 9.32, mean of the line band 9.45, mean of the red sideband 9.21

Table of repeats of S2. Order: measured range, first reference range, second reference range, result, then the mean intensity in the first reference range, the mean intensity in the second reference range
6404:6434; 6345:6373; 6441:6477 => 0.015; 9.55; 9.21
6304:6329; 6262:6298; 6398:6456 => 0.010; 9.39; 9.18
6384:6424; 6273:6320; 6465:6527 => 0.003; 9.36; 9.19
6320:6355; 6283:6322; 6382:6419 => 0.003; 9.34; 9.25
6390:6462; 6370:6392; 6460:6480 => 0.020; 9.42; 9.31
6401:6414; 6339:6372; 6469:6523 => 0.025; 9.48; 9.16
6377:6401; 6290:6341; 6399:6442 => -0.014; 9.26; 9.19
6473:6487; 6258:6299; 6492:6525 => -0.029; 9.37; 9.07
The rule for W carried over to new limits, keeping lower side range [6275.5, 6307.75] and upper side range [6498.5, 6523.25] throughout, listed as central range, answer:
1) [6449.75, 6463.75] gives 0.014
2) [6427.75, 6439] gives 0.003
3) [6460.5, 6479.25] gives -0.015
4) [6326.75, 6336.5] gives 0.021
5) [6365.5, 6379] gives -0.018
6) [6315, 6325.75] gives 0.023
